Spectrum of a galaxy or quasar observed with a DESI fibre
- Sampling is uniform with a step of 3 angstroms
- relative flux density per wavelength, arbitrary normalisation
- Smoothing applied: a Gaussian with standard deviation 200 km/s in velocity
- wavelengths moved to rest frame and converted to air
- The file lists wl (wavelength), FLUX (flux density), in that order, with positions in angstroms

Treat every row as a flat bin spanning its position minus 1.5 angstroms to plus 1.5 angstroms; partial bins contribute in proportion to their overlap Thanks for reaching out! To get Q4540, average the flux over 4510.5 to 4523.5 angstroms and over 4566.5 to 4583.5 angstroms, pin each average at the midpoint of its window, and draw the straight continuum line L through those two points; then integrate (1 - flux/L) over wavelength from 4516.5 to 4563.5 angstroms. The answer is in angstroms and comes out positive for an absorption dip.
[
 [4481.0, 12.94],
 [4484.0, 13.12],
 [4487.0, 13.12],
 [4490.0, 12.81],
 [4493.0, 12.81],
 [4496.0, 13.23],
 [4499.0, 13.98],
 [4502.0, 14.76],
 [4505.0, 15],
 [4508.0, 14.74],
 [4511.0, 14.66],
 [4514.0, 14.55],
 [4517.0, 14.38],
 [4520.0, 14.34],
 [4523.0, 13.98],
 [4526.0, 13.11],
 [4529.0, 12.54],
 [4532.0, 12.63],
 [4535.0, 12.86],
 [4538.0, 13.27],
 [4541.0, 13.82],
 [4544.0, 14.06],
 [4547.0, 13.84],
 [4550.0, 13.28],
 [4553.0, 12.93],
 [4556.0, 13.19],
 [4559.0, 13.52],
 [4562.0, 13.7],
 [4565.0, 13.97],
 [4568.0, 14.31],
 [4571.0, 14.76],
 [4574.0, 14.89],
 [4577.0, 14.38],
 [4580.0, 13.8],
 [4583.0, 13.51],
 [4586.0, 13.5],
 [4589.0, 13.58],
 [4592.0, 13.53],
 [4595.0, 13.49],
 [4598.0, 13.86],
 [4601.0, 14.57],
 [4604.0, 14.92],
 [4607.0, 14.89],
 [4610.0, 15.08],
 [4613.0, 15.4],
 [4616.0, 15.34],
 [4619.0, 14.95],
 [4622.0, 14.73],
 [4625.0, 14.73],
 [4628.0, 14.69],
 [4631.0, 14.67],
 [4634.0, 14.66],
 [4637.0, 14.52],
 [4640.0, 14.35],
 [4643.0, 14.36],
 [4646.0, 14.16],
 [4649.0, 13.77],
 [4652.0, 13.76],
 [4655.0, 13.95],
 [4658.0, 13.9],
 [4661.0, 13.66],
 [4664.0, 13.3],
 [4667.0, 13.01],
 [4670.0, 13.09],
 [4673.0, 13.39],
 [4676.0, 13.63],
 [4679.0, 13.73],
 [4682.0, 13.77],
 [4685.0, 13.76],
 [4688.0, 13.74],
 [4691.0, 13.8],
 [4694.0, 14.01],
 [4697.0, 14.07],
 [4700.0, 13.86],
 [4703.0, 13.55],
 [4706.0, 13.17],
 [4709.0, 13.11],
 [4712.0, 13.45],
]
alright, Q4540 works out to 3.0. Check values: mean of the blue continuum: 14.4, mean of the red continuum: 14.3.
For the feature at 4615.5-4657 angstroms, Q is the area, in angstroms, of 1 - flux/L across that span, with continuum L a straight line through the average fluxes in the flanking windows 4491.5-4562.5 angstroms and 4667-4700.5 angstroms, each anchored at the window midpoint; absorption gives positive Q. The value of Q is -2.3 angstroms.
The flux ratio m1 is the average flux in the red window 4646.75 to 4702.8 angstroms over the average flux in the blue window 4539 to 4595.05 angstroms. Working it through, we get 0.99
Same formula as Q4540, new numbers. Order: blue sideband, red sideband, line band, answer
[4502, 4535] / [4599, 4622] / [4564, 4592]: 1.09 angstroms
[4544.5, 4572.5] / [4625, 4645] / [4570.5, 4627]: -0.99 angstroms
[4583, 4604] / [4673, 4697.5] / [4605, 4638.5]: -2.60 angstroms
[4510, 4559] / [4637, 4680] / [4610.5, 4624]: -1.38 angstroms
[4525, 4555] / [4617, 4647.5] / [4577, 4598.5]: 0.44 angstroms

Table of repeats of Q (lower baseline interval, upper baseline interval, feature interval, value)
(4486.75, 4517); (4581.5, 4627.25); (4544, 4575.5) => 0.9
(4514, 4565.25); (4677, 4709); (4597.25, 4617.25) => -1.9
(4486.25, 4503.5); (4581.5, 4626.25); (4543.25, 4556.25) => 0.5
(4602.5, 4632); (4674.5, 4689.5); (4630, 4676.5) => 1.3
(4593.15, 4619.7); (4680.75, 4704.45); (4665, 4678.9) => 0.7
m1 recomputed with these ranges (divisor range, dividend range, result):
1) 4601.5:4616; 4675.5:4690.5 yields 0.91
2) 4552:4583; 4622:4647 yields 1.04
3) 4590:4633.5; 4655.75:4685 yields 0.92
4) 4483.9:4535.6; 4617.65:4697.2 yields 1.02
